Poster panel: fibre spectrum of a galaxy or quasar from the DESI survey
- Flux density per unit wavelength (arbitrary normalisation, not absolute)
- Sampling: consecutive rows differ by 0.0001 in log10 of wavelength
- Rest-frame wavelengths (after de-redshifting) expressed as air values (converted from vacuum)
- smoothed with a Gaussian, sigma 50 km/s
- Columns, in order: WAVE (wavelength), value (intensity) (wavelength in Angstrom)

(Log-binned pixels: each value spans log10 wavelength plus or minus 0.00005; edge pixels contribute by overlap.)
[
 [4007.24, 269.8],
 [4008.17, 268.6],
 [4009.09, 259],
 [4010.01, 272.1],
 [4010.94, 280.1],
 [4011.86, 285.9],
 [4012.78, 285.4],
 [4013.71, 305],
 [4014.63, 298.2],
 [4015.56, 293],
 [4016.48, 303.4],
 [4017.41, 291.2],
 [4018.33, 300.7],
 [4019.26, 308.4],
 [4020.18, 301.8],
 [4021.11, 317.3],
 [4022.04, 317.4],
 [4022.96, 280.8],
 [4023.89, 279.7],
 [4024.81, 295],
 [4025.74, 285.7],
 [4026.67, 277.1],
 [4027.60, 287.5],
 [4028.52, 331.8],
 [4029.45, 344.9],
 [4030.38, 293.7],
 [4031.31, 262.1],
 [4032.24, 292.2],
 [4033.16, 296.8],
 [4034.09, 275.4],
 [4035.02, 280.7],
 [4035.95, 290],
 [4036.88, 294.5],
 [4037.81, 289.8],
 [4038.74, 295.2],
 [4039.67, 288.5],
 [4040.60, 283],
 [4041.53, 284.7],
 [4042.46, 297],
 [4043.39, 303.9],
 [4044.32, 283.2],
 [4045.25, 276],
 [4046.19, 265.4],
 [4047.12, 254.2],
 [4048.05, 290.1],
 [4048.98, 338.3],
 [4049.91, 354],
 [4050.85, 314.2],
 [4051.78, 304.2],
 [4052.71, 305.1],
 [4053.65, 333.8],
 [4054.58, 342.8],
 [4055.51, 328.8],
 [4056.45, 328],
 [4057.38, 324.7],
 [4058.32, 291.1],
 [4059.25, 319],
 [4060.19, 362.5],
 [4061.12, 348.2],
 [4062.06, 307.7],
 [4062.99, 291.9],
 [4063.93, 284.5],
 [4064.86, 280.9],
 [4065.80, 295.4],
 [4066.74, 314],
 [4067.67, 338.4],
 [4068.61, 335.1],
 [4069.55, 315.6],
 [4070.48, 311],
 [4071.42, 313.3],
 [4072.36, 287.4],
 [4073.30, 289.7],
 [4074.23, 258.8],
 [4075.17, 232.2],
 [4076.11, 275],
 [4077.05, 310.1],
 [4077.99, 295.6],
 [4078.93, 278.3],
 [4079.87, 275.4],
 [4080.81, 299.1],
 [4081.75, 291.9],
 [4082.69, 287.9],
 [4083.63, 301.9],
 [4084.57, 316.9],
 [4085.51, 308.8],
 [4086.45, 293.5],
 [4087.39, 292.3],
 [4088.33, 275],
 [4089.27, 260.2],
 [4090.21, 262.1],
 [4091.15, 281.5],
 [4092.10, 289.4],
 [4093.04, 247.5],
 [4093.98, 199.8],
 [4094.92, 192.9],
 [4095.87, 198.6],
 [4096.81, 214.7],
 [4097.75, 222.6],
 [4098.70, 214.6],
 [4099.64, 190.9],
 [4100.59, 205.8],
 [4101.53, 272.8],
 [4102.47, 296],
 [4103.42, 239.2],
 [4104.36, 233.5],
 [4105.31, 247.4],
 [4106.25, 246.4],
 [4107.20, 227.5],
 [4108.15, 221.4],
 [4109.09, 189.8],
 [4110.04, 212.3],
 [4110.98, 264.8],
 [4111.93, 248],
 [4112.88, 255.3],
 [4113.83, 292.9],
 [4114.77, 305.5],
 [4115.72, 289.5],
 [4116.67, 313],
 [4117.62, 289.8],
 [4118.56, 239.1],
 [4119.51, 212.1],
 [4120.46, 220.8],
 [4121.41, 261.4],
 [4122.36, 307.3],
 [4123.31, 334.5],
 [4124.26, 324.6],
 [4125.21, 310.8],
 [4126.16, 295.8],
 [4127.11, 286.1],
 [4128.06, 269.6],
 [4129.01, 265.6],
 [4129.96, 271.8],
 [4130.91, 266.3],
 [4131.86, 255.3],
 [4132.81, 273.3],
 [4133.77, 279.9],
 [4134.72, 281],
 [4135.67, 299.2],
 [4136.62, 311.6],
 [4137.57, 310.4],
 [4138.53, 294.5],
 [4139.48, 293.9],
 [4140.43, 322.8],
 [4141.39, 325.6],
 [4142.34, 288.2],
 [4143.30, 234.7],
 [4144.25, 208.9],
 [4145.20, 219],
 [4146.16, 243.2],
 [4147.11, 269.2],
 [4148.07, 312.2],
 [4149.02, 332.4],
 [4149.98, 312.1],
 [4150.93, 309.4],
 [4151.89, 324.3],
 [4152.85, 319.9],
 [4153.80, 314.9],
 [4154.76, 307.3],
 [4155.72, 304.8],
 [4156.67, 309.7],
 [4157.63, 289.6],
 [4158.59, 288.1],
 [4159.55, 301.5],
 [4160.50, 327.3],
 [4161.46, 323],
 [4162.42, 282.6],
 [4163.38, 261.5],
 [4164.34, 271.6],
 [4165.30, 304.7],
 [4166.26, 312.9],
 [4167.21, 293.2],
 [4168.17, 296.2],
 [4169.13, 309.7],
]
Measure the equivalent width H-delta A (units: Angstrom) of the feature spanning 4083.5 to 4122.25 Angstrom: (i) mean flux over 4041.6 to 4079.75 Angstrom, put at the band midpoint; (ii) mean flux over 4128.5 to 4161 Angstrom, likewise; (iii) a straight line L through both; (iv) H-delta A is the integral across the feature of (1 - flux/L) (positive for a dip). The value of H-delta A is 5.83 Angstrom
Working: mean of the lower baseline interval 304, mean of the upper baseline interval 290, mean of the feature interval 252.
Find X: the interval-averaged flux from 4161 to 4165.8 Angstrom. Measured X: 288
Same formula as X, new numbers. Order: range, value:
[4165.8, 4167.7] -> 304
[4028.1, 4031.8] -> 307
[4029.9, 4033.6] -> 287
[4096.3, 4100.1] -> 211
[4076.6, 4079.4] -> 294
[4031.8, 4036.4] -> 287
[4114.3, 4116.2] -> 297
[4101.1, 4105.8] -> 258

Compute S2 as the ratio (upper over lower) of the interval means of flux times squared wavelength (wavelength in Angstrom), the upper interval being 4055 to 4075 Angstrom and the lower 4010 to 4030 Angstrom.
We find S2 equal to 1.06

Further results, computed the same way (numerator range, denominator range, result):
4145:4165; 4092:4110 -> 1.34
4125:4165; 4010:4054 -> 1.04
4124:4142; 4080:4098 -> 1.12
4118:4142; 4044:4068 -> 0.95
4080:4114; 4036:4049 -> 0.90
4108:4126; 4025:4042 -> 0.96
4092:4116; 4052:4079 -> 0.79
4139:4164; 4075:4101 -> 1.16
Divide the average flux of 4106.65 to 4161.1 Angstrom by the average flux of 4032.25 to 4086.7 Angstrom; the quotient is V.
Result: 0.9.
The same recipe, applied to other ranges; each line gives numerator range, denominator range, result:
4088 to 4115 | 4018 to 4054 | 0.81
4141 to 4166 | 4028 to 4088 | 0.97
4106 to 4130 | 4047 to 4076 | 0.86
